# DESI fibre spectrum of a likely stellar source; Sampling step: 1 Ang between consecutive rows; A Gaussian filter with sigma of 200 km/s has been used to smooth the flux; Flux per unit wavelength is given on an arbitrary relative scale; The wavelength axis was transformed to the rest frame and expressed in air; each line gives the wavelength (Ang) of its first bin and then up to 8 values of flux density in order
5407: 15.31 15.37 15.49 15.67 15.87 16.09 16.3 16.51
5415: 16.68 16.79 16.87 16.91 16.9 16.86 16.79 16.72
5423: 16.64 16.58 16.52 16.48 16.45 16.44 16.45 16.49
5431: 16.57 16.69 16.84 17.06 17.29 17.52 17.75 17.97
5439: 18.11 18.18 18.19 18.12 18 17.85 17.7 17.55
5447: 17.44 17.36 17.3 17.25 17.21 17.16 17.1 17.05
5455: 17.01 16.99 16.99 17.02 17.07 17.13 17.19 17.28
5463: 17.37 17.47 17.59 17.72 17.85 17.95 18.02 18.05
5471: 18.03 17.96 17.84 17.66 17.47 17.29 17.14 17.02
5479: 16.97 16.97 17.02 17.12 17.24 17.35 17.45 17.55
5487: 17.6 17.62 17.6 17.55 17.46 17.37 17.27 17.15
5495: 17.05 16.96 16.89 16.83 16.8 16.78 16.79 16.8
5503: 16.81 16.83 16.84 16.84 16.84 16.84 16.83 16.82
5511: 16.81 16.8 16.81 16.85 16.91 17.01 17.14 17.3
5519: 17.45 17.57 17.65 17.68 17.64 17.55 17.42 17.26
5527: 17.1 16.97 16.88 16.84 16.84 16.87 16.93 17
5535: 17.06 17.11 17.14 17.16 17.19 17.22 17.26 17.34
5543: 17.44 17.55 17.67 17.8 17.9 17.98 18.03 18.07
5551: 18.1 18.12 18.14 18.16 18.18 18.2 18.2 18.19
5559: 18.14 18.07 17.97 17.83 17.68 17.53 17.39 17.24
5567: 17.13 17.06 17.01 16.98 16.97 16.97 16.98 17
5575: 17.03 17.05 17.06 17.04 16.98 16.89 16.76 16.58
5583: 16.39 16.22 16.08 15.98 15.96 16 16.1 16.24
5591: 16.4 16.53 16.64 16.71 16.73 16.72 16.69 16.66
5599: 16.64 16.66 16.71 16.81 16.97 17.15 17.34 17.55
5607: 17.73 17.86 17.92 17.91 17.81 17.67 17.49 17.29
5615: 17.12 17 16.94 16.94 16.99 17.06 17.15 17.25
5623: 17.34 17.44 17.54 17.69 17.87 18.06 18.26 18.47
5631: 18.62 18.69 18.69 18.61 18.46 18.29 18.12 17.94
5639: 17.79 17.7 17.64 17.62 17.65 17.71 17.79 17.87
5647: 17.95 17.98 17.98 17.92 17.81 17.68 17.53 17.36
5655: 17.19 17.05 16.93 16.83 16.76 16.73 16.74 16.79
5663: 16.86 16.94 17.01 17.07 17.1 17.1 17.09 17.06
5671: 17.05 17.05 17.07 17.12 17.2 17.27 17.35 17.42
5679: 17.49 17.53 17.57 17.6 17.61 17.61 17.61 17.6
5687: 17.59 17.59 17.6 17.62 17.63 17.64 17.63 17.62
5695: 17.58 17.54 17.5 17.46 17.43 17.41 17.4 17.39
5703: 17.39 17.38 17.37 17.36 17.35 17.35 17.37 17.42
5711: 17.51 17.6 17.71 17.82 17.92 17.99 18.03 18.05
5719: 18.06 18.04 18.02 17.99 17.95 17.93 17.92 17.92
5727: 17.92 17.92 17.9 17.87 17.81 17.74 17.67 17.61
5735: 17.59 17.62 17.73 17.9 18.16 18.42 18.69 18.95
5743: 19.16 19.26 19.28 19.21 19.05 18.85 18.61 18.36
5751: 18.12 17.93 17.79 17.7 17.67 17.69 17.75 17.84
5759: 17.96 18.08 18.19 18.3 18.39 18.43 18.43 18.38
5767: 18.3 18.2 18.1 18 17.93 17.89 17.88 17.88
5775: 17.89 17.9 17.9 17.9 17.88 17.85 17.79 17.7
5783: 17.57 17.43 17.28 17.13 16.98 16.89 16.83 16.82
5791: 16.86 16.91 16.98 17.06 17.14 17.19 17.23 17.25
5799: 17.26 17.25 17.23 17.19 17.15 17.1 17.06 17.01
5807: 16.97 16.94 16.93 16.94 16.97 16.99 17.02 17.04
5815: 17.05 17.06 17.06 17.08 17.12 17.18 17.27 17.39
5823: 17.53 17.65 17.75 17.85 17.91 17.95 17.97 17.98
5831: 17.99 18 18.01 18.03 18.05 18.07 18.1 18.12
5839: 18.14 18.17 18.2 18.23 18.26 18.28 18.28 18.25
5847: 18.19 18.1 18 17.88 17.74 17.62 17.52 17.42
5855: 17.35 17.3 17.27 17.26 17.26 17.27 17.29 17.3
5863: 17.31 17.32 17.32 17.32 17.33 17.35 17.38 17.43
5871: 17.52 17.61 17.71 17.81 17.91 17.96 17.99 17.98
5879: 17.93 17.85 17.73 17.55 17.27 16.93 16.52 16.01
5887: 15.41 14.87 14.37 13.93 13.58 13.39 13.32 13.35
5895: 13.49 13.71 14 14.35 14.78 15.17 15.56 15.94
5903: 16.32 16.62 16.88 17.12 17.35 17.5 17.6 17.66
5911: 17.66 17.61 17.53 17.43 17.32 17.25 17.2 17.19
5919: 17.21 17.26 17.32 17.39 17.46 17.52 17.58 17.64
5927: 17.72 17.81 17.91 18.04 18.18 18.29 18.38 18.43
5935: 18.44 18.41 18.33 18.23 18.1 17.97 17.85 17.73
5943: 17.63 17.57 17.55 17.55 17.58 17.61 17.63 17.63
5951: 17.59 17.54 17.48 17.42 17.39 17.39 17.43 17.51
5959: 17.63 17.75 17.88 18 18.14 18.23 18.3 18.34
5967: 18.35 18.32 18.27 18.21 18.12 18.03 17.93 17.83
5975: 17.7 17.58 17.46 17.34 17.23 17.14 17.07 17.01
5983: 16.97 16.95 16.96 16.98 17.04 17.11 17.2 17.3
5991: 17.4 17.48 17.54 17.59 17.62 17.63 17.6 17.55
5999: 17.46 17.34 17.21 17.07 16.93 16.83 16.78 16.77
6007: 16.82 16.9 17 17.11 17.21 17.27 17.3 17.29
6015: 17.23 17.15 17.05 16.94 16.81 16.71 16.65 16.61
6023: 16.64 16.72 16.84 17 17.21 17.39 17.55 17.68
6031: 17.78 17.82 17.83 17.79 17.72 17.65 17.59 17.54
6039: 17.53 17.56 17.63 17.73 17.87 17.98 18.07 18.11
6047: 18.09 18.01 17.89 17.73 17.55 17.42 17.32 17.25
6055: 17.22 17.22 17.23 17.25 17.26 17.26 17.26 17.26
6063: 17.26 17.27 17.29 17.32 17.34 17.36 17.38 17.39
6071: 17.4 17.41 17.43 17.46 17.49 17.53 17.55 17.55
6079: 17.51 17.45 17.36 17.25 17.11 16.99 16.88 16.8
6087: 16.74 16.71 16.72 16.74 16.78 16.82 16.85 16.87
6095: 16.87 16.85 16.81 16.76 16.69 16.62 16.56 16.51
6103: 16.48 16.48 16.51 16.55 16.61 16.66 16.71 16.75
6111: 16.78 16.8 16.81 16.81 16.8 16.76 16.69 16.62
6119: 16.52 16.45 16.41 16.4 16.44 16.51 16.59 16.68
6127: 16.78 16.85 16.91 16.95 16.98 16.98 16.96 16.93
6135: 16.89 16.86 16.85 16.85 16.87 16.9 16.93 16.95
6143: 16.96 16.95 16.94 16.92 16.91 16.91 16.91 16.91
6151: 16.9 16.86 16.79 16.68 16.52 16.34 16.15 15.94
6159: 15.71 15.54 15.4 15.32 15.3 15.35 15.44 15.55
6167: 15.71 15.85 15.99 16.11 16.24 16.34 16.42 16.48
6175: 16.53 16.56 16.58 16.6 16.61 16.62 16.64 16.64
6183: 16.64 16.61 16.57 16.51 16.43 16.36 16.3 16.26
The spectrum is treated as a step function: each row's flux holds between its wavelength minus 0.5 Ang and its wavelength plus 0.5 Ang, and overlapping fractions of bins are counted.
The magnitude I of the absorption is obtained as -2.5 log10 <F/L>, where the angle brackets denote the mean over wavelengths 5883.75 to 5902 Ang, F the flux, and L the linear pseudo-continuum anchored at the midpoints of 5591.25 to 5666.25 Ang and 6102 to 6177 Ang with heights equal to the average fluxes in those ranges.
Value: 0.16 mag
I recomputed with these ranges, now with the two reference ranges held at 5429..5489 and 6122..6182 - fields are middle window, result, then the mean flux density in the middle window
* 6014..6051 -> -0.051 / 17.4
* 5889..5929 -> 0.034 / 16.3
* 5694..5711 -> -0.021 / 17.4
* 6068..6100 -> -0.033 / 17.1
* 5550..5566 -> -0.043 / 18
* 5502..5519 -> 0.028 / 16.9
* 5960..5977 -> -0.082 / 18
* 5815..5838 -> -0.047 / 17.7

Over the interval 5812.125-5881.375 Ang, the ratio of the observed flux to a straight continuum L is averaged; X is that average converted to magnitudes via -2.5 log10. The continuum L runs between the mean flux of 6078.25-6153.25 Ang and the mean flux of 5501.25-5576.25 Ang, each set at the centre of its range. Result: -0.04 mag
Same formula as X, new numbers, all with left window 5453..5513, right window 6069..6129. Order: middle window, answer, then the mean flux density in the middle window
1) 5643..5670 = -0.011 mag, 17.3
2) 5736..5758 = -0.079 mag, 18.4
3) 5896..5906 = 0.099 mag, 15.5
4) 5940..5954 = -0.042 mag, 17.6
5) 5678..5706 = -0.027 mag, 17.5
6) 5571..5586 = 0.026 mag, 16.8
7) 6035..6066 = -0.041 mag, 17.5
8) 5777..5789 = -0.027 mag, 17.5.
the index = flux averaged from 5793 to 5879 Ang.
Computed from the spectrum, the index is 17.5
